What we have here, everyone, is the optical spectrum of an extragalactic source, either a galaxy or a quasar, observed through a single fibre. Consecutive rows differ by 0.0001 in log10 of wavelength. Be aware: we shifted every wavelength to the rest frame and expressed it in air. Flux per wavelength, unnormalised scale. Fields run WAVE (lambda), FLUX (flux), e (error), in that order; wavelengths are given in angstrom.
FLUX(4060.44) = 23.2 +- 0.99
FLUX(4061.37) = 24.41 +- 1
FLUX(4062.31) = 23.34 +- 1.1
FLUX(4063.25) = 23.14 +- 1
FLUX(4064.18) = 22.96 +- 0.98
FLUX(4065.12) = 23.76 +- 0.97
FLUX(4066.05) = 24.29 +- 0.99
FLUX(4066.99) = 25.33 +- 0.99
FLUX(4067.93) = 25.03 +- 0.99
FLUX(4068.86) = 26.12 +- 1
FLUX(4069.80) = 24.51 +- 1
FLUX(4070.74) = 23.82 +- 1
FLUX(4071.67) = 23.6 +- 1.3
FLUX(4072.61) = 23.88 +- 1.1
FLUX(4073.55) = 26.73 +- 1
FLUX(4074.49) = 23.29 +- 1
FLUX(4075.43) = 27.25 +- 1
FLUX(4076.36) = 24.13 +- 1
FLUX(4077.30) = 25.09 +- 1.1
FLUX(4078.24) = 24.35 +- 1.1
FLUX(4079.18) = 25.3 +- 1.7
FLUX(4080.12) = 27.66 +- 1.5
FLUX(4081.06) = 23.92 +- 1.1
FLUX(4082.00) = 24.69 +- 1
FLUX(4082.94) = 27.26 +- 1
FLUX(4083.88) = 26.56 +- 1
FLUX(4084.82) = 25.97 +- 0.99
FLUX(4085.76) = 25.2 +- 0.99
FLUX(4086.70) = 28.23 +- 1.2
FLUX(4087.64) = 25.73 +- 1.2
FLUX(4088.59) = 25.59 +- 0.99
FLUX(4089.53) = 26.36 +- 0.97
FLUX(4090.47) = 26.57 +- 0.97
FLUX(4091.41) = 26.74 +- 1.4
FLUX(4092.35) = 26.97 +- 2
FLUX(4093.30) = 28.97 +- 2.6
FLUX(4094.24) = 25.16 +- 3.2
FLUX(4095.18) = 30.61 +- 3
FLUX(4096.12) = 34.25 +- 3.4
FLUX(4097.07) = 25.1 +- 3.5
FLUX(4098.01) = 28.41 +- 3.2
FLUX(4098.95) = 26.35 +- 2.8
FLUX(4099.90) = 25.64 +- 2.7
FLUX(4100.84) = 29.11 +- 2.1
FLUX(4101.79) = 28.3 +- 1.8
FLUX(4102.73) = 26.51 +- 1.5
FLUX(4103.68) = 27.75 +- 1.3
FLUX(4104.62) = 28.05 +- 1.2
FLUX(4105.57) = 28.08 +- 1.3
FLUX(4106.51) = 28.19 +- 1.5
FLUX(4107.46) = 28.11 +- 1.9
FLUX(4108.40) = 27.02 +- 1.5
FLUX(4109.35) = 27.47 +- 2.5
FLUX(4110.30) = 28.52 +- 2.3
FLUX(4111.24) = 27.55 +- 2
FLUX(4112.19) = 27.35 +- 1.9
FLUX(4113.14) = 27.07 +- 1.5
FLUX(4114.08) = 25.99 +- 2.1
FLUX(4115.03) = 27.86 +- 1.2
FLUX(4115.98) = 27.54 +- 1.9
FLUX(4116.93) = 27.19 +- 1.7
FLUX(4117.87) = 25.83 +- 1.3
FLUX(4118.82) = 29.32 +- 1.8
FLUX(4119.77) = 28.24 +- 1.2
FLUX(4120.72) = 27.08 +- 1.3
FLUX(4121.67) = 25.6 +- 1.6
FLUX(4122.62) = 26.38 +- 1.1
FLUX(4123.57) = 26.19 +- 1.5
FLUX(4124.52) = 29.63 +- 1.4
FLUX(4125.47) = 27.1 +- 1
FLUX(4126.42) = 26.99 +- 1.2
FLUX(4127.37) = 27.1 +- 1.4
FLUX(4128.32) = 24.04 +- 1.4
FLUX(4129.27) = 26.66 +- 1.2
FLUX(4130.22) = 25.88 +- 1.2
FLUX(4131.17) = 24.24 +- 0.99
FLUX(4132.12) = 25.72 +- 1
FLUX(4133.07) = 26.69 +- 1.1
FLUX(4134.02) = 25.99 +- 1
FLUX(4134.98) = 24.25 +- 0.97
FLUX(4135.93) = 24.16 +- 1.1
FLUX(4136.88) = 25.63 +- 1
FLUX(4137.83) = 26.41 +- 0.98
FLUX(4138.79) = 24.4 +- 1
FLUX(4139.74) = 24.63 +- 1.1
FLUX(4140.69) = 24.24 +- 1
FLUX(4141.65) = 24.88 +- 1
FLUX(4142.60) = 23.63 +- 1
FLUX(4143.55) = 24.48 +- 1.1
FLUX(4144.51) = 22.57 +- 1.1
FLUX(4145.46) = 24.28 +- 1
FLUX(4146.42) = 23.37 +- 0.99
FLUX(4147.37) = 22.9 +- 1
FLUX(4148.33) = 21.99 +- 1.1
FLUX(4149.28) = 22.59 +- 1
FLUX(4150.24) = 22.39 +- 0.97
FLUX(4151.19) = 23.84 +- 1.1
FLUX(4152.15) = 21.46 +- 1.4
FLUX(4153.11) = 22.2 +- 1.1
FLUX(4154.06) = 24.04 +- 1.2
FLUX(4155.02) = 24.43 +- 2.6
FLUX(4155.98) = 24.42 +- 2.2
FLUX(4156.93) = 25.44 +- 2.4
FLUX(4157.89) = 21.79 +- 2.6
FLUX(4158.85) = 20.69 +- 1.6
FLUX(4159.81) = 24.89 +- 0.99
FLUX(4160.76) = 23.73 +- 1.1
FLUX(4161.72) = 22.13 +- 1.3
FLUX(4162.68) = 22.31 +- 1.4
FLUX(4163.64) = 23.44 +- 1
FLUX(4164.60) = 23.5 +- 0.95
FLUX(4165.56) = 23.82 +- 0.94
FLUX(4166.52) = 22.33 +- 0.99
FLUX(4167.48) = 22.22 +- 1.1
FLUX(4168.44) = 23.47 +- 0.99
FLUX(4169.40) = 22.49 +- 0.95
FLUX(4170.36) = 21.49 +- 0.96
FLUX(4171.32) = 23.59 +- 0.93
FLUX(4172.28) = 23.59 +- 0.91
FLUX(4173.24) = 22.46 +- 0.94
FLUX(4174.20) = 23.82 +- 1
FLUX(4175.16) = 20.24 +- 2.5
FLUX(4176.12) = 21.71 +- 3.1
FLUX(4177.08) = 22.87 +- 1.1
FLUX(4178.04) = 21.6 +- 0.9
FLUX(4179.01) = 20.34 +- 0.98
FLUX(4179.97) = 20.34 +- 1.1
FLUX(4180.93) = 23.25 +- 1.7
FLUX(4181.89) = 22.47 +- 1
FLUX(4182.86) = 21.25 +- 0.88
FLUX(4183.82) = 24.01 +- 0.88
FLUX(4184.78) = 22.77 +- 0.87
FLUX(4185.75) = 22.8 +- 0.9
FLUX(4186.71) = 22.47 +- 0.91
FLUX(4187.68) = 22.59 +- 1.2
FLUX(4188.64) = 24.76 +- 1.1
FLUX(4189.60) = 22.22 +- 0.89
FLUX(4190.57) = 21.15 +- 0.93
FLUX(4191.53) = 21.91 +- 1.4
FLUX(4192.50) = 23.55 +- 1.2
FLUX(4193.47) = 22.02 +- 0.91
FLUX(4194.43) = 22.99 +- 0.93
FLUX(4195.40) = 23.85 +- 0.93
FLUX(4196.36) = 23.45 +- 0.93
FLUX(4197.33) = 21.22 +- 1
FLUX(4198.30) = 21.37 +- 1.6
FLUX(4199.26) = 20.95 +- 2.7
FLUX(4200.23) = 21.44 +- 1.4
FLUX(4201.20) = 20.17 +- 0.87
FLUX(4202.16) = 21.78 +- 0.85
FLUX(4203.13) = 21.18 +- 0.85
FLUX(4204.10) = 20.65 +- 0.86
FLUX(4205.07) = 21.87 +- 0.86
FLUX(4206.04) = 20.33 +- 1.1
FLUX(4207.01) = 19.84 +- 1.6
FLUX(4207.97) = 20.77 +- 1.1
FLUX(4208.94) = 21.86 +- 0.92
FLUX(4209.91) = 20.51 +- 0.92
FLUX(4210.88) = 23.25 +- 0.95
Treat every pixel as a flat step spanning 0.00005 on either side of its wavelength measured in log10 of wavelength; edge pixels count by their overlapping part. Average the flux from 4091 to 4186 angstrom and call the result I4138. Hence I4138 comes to 25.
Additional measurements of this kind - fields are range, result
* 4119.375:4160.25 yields 24.7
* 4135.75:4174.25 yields 23.4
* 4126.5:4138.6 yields 25.6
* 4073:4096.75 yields 26.5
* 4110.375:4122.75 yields 27.2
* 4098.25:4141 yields 26.7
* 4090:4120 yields 27.7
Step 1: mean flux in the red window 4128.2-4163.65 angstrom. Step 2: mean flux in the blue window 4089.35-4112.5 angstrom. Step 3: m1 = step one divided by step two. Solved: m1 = 0.86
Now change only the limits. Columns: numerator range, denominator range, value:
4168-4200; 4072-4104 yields 0.84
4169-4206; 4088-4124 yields 0.81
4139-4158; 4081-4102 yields 0.87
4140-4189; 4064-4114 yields 0.87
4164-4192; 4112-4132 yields 0.84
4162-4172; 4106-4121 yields 0.83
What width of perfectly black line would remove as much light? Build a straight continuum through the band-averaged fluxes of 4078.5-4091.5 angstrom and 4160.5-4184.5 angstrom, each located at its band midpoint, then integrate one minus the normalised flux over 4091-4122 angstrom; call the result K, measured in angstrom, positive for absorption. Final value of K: -3.0 angstrom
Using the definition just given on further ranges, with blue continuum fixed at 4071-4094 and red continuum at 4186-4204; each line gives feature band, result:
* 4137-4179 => 0.3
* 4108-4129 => -2.1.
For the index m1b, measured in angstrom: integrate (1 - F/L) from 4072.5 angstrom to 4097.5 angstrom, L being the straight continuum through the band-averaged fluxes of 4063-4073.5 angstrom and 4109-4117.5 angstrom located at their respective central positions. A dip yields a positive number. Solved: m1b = -0.88 angstrom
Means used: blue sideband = 24.4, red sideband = 27.4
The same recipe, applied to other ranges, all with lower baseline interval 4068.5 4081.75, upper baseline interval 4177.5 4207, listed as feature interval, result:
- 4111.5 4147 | -3.5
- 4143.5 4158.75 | -0.1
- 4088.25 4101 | -1.6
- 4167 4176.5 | 0.0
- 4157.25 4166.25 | -0.1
